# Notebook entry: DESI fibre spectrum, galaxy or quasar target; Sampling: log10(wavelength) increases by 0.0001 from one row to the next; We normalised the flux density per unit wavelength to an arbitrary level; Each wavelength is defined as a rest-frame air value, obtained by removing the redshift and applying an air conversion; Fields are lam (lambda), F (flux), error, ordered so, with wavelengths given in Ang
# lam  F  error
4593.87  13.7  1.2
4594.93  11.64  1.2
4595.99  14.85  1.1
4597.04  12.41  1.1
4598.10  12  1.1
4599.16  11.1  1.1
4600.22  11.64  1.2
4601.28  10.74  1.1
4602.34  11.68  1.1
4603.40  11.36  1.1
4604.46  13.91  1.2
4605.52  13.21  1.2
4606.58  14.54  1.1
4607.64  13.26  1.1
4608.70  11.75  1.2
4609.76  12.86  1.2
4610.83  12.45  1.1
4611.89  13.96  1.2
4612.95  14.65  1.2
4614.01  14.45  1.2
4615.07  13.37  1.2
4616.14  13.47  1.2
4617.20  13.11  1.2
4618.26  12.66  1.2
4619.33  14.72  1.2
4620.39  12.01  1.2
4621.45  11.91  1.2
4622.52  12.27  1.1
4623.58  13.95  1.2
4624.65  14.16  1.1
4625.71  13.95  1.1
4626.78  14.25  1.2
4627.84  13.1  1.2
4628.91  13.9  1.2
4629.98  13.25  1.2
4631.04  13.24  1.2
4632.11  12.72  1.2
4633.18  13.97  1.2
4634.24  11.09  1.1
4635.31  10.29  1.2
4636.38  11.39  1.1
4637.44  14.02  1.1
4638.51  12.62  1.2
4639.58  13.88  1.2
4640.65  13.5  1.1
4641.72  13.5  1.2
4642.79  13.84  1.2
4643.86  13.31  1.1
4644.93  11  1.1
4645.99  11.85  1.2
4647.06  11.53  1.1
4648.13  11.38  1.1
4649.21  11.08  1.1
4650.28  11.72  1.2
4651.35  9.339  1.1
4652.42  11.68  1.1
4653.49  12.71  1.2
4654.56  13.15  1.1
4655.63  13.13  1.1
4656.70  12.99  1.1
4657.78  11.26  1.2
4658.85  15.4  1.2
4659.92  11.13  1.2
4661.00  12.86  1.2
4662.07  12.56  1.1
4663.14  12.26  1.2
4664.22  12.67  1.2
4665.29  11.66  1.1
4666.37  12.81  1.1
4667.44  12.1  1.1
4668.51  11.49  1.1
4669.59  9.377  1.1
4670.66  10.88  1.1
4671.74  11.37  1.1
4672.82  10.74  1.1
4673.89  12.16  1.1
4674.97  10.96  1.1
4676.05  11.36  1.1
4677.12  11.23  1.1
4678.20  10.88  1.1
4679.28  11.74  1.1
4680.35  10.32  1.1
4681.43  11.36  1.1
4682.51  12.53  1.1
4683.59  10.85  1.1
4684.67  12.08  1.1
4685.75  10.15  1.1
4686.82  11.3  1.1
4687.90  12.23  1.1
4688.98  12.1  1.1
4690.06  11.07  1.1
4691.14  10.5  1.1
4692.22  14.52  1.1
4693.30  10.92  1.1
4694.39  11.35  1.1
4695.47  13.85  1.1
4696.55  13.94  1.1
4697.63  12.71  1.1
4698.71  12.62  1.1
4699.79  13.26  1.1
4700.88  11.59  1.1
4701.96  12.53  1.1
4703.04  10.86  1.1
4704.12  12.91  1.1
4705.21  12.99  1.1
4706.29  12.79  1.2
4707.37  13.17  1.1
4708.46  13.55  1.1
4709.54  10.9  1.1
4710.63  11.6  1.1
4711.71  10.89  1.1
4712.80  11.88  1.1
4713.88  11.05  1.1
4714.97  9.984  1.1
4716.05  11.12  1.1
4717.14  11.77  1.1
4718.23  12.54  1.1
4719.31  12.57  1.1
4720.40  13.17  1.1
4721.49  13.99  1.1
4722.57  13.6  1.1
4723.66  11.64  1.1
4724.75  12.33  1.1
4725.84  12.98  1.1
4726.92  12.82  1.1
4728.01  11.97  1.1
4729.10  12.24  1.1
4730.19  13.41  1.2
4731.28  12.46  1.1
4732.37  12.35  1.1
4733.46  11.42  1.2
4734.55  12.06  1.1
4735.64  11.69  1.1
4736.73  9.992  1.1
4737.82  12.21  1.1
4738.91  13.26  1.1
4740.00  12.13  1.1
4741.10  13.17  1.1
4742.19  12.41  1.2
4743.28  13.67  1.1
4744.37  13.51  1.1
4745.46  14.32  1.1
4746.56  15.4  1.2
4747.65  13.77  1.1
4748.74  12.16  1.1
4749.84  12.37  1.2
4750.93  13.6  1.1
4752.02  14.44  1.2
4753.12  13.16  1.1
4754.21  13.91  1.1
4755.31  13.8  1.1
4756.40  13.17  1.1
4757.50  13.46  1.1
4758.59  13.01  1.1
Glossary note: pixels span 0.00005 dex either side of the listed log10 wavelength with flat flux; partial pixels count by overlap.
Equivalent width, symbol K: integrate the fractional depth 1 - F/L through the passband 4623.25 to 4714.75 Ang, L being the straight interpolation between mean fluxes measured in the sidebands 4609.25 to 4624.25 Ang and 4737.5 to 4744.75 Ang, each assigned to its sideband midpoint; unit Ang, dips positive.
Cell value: 6.58 Ang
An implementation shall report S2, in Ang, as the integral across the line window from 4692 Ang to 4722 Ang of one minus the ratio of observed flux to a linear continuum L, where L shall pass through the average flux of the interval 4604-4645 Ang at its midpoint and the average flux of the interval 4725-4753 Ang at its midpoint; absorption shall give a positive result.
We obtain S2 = 1.4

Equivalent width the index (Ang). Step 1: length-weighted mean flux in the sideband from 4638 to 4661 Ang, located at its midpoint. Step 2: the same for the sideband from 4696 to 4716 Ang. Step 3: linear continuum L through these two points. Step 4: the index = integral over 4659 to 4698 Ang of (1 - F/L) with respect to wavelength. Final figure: 1.6 Ang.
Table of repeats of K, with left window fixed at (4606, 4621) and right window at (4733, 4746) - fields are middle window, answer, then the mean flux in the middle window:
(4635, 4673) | 2.7 Ang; 12.1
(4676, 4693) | 1.8 Ang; 11.5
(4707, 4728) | 0.8 Ang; 12.2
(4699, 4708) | 0.2 Ang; 12.5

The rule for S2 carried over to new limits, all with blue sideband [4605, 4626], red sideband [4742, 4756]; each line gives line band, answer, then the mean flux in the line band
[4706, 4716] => 1.4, 11.7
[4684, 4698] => 1.5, 12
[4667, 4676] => 1.5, 11.1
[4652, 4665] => 0.8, 12.6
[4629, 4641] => 0.6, 12.8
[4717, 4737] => 1.7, 12.4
